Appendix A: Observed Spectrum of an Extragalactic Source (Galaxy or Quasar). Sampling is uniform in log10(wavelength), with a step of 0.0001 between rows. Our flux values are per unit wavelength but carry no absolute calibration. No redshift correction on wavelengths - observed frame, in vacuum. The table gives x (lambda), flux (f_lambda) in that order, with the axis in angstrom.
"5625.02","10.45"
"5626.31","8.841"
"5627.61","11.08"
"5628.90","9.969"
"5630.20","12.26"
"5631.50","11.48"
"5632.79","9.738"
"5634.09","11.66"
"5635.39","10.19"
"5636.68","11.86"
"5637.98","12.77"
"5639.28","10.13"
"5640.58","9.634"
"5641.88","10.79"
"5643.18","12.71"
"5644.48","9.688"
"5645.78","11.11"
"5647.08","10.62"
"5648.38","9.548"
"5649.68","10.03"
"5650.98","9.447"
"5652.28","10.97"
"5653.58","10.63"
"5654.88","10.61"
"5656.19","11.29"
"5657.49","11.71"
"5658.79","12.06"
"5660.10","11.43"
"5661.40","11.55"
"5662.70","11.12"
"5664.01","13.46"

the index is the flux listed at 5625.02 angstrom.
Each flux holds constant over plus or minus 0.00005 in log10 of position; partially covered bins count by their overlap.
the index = 10.45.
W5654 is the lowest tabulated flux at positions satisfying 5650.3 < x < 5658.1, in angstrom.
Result 9.447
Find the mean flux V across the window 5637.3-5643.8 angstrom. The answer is 11.2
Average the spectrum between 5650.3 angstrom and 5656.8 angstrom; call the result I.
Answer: 10.6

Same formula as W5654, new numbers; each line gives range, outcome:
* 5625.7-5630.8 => 8.841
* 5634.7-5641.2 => 9.634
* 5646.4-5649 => 9.548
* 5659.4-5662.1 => 11.43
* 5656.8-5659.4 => 11.71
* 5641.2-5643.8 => 10.79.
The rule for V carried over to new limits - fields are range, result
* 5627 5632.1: 11.2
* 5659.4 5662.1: 11.5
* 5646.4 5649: 10.1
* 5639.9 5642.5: 10.2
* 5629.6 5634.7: 11.3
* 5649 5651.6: 9.75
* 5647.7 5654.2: 10.1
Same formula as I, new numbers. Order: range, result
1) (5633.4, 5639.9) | 11.3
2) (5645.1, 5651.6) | 10.2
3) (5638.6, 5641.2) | 9.91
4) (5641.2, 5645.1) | 11.1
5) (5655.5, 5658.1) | 11.5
